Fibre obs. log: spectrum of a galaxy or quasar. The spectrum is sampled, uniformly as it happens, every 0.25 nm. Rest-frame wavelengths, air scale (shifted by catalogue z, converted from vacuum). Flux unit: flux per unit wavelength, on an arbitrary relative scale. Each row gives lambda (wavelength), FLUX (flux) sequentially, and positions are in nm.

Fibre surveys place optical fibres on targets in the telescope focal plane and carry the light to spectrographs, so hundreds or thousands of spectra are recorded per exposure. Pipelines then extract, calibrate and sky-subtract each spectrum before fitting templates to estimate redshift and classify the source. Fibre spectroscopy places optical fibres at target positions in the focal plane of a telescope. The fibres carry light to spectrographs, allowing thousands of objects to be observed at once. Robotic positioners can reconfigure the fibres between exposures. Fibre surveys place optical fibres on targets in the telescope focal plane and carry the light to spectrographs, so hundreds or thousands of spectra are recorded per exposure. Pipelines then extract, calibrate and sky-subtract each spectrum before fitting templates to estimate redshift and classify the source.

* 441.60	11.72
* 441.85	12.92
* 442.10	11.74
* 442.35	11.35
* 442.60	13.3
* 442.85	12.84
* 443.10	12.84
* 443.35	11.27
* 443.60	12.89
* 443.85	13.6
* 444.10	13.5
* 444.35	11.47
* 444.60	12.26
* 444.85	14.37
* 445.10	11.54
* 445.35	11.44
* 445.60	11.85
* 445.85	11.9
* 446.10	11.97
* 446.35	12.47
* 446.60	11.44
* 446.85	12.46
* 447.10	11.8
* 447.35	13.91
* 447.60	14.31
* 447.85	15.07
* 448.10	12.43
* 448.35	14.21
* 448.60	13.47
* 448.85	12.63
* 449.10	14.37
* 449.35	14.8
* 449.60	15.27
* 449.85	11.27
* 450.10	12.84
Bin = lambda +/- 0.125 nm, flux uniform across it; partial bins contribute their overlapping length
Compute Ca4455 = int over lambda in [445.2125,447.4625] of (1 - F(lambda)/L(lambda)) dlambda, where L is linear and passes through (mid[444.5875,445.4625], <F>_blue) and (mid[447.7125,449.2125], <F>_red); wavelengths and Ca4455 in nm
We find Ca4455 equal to 0.14 nm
